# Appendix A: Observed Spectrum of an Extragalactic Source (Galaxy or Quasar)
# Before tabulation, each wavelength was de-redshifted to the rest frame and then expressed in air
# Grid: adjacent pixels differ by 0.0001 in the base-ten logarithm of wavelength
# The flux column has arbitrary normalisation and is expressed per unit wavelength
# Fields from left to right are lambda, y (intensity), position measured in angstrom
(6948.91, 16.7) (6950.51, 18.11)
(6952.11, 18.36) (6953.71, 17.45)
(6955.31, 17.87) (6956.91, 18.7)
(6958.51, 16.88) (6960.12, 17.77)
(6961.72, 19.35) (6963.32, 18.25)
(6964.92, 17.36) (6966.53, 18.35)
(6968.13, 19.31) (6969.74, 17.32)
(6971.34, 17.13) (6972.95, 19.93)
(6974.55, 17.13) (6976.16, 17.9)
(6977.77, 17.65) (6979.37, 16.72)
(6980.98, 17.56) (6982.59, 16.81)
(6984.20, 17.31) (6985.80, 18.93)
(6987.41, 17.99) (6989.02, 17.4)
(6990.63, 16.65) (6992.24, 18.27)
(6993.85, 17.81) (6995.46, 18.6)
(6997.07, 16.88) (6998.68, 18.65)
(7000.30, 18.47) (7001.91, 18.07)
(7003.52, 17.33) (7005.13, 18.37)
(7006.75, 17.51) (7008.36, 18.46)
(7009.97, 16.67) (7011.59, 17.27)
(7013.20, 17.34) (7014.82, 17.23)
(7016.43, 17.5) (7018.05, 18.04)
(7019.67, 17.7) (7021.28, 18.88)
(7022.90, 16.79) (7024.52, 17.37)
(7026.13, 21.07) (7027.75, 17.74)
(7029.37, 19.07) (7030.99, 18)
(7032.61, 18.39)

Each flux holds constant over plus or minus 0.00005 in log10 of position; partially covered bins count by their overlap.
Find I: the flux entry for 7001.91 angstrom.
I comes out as 18.07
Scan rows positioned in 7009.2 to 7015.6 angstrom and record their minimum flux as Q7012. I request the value 16.67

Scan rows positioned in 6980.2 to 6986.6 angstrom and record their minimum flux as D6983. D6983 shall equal 16.81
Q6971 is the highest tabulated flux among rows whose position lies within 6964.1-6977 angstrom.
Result 19.93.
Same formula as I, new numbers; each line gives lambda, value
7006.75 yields 17.51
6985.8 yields 18.93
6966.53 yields 18.35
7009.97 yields 16.67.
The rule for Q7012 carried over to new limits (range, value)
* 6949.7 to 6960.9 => 16.88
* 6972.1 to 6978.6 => 17.13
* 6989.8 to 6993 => 16.65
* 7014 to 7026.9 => 16.79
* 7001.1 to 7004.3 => 17.33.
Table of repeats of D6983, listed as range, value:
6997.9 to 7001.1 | 18.47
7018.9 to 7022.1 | 17.7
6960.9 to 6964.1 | 18.25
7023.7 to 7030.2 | 17.37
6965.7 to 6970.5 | 17.32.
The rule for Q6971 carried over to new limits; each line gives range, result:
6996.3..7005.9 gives 18.65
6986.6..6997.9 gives 18.6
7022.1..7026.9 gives 21.07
